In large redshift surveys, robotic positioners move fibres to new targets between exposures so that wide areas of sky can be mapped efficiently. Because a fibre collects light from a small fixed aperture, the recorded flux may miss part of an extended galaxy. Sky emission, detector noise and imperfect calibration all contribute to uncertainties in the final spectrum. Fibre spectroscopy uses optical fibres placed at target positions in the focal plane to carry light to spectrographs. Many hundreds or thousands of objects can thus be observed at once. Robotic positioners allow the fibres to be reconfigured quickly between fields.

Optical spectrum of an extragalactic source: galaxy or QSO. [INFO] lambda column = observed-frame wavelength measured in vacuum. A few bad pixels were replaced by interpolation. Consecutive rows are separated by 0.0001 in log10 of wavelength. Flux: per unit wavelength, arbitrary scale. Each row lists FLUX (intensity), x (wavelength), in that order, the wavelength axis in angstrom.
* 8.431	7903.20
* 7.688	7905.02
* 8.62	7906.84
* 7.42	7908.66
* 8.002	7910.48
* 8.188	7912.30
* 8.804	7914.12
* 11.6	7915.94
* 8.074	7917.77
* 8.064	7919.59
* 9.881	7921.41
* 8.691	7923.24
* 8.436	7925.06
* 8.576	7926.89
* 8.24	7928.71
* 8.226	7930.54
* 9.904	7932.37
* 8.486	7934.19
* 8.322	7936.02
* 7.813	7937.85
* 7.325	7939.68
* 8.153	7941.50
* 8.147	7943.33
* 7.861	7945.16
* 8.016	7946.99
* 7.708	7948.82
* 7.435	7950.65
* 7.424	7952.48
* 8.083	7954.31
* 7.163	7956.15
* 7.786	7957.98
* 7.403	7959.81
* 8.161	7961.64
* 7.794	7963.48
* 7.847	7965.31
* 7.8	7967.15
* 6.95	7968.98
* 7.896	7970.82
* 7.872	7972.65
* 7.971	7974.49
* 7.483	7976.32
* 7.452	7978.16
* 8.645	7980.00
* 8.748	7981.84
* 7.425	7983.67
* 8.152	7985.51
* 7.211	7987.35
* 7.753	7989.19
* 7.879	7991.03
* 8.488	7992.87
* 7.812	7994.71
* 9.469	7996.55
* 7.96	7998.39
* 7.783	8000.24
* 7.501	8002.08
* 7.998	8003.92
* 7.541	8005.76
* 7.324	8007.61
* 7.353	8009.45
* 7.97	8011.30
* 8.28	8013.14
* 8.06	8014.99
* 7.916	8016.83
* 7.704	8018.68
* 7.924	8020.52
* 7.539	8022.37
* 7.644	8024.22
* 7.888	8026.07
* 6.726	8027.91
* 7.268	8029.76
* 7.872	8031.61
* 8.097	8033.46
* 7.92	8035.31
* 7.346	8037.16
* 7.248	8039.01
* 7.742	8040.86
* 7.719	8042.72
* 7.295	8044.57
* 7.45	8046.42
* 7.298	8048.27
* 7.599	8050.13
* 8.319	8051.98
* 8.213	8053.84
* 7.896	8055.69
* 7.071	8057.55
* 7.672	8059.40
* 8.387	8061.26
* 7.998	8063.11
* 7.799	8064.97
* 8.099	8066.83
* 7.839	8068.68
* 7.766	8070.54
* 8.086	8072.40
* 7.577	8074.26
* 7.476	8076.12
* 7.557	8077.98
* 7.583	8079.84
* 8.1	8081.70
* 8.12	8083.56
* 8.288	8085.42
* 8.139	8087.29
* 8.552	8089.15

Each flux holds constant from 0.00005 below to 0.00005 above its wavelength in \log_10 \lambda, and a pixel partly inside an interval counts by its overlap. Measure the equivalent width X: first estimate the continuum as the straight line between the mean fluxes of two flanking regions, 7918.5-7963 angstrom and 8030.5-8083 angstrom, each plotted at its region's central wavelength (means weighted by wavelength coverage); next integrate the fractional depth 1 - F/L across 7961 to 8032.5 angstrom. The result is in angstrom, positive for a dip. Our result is 1.2 angstrom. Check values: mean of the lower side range 8.13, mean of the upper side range 7.75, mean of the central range 7.82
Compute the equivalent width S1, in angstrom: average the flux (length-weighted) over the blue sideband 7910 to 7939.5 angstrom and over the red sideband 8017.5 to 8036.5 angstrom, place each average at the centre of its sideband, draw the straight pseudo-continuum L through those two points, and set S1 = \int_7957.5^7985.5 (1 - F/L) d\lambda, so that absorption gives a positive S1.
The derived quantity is 1.3 angstrom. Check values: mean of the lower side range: 8.68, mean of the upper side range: 7.66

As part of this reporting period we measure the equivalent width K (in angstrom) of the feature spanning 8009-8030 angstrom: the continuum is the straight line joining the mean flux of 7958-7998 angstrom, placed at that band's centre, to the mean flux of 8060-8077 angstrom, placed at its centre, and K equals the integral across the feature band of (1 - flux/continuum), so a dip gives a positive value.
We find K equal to 0.5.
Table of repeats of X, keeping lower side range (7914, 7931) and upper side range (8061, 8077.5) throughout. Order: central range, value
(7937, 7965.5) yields 3.0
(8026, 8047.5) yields 1.5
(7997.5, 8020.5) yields 1.4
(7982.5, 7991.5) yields 0.8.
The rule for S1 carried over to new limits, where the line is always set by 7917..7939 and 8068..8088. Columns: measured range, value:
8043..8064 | 0.6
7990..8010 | 0.7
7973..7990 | 0.9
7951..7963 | 1.1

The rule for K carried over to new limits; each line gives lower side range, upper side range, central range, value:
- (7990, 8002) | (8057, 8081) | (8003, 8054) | 2.0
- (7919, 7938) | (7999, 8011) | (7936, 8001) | 1.8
